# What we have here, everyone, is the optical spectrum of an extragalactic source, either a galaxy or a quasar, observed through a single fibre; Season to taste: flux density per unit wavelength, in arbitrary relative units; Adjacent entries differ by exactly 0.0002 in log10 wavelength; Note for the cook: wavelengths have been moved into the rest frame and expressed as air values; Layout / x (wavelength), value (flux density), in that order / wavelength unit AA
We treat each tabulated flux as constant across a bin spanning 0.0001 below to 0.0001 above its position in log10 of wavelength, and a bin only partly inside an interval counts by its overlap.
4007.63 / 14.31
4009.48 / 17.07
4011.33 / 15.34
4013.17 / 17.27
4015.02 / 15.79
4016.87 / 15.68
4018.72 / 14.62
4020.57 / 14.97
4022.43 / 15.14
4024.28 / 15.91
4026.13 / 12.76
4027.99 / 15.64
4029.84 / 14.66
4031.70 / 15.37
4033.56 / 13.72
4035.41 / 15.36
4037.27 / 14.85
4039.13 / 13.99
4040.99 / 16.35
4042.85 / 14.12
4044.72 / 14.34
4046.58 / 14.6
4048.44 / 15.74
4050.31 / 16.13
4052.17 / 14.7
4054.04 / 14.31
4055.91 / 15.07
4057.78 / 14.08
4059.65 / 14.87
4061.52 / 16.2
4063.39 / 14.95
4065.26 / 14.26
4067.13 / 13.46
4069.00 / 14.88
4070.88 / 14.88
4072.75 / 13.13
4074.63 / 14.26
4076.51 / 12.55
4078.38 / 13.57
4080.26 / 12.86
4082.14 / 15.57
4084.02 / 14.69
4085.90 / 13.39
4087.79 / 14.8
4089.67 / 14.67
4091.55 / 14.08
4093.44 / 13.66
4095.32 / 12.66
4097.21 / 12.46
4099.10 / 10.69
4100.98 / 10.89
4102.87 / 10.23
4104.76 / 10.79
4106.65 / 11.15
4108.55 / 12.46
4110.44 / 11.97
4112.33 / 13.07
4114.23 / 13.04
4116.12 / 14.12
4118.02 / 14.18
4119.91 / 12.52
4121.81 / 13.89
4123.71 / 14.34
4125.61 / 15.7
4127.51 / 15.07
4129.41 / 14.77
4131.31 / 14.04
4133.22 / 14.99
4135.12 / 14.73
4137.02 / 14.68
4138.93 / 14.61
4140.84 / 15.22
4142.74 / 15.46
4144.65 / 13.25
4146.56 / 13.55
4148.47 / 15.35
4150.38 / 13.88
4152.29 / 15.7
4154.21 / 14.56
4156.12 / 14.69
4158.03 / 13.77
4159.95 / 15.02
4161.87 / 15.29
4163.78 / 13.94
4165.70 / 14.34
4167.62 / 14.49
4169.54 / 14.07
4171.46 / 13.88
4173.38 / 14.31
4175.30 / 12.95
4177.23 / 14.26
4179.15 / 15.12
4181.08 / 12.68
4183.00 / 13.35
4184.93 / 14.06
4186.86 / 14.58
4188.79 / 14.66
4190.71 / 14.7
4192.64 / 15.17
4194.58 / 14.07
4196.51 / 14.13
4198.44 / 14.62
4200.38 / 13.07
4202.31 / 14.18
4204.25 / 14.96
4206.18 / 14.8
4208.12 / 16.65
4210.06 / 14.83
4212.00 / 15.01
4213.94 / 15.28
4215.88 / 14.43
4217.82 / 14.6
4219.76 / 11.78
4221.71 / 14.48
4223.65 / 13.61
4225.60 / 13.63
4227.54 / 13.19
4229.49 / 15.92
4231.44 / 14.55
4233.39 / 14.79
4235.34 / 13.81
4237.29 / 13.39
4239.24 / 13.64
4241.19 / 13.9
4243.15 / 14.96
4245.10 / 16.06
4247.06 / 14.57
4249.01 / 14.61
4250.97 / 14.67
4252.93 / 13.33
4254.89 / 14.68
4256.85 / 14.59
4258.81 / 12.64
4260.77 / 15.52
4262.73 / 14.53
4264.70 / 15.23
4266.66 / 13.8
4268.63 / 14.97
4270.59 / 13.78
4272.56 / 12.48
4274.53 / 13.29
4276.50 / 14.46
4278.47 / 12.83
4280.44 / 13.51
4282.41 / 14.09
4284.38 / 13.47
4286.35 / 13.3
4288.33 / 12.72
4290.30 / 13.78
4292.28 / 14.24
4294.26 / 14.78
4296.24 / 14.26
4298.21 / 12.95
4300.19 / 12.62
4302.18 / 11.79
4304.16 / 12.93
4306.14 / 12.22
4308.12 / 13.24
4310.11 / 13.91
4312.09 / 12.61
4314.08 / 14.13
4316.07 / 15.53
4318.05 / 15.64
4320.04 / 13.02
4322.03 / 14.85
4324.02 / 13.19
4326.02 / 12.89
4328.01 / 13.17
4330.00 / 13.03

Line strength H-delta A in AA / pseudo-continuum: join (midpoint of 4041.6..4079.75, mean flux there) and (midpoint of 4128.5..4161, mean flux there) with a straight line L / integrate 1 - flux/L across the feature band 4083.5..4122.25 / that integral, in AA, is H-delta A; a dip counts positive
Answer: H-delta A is 4.7 AA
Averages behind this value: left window 14.5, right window 14.6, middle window 12.8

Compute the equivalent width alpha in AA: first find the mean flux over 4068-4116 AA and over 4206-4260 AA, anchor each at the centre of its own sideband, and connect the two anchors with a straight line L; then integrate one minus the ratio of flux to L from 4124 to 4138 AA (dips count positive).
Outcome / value -1.46 AA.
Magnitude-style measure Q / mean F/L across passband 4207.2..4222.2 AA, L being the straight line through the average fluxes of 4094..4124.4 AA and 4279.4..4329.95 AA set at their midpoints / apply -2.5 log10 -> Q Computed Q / -0.13 mag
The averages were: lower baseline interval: 12.4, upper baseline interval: 13.5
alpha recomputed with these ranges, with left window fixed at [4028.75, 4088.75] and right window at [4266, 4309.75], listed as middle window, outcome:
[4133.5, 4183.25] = -1.1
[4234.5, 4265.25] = -1.7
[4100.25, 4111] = 2.3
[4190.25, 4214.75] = -1.5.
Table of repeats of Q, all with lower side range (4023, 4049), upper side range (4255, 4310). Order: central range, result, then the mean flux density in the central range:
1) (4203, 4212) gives -0.09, 15.2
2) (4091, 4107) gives 0.22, 11.8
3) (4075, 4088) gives 0.05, 13.9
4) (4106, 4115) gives 0.17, 12.4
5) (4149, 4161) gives -0.03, 14.6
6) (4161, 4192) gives 0.00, 14.2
